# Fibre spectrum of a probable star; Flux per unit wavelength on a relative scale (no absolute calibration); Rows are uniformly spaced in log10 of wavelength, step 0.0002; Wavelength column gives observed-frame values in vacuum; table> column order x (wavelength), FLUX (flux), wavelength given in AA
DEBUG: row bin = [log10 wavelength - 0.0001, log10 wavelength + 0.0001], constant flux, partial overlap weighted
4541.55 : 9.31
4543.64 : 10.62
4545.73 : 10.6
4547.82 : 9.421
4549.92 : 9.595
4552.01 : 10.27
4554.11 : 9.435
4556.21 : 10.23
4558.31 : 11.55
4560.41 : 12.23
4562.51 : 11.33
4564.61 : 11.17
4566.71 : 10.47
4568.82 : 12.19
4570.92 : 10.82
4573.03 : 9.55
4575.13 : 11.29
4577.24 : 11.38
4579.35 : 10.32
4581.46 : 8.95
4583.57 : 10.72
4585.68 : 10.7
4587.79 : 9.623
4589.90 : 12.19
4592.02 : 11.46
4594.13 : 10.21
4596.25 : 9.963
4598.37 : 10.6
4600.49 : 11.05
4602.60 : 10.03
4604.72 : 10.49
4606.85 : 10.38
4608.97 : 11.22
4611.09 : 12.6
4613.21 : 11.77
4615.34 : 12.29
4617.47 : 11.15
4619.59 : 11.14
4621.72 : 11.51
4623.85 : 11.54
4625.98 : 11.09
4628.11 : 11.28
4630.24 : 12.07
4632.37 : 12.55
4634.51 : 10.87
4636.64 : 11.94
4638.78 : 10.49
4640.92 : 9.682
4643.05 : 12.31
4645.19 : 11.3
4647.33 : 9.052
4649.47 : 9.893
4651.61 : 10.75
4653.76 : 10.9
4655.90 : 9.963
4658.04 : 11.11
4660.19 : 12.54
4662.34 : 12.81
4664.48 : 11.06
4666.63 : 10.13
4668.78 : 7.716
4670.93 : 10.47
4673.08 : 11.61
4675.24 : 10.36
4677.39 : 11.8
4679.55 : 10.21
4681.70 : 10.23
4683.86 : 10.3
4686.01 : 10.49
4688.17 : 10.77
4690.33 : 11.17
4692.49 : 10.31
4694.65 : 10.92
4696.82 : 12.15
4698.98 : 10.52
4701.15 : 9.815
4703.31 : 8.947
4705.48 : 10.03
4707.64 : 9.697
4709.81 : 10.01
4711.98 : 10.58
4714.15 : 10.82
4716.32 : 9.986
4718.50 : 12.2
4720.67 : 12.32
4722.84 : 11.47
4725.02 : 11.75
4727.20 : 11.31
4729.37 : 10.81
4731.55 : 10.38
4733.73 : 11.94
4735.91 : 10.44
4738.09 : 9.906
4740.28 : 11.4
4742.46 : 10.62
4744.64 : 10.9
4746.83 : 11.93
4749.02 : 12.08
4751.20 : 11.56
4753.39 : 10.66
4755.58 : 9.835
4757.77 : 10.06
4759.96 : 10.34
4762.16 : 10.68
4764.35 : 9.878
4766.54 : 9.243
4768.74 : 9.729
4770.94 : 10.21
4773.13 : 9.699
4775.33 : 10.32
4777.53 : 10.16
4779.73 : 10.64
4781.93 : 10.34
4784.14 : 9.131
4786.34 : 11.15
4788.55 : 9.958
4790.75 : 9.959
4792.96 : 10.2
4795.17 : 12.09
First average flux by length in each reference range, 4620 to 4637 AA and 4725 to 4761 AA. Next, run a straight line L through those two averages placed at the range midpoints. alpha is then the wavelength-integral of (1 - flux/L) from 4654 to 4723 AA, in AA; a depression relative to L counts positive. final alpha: 3.3 AA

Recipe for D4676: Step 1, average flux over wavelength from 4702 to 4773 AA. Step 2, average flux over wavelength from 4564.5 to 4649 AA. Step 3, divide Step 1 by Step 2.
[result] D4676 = 0.97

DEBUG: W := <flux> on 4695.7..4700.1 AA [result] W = 11.3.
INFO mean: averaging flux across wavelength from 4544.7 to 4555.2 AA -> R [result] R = 9.86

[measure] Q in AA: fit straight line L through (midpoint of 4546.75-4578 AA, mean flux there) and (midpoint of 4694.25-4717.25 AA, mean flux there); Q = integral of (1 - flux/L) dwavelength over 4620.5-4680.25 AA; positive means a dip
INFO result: -2.88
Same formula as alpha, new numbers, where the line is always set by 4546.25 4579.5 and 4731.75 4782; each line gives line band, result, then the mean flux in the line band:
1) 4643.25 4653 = 0.2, 10.4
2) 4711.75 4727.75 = -1.2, 11.3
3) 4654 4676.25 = -0.3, 10.8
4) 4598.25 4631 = -1.9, 11.3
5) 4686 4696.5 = -0.3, 10.9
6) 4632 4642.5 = -0.4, 11.1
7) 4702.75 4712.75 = 0.7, 9.88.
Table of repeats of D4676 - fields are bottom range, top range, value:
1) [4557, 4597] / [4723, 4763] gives 1.01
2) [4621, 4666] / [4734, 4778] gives 0.94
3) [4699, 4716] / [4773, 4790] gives 1.02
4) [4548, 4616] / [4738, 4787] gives 0.97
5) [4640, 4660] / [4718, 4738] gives 1.06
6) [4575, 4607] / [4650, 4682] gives 1.02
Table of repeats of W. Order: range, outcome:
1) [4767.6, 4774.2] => 9.88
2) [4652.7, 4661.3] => 11.1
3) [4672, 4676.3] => 11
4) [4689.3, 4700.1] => 11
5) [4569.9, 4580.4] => 10.7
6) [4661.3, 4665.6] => 11.9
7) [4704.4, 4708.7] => 9.88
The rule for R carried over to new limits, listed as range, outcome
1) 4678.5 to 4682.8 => 10.2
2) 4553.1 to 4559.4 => 10.4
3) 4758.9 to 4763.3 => 10.5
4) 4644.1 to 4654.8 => 10.4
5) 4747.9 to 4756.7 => 11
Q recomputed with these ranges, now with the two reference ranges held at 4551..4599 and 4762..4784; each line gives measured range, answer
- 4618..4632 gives -1.2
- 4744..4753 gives -1.3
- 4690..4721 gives -1.0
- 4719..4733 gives -1.7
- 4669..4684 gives -0.3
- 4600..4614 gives -0.6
